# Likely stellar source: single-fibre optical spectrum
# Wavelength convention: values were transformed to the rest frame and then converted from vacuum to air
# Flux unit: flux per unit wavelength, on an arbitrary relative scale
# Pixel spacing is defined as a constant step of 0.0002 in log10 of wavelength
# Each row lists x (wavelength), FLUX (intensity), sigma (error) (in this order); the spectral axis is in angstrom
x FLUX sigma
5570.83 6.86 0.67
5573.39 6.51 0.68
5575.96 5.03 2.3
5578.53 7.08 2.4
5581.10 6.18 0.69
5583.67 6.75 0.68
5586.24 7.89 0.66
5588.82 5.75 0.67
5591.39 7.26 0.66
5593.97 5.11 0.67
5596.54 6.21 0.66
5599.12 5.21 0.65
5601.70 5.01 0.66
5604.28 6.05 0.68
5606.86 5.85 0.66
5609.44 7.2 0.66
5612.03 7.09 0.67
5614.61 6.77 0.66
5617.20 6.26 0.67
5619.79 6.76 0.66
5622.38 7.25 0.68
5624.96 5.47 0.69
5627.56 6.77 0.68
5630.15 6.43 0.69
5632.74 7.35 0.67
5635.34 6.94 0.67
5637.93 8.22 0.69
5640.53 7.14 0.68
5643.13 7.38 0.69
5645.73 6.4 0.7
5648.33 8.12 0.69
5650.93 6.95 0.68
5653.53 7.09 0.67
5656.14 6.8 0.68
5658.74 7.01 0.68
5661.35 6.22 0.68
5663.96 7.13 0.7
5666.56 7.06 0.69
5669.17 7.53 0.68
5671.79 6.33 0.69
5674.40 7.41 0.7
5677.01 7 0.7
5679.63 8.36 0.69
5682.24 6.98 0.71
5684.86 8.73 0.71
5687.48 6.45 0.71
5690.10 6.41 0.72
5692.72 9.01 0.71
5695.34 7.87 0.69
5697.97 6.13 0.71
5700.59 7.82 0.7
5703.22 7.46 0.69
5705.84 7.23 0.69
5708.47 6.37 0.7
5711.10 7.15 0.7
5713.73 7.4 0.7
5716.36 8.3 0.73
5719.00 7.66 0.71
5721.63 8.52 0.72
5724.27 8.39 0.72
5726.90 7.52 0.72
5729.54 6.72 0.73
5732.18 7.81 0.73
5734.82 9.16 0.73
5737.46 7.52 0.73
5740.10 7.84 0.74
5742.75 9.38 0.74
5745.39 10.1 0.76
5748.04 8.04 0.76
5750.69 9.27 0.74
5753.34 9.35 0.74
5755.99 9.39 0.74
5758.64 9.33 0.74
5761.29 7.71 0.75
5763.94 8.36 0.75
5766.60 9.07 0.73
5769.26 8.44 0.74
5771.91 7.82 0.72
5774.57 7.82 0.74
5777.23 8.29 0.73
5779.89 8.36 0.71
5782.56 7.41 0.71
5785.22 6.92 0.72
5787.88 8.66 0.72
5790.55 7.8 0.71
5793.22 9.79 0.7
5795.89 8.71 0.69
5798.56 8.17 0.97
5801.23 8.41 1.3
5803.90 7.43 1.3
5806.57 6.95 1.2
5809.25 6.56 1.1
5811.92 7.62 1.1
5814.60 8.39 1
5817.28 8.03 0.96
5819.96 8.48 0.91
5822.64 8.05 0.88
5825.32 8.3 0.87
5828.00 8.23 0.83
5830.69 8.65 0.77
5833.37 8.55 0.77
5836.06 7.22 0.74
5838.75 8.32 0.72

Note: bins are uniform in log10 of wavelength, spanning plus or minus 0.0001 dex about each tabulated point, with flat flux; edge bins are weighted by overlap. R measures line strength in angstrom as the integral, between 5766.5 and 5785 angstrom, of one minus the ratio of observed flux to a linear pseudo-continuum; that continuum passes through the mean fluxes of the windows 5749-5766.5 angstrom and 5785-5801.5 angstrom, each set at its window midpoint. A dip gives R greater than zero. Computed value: 1.3 angstrom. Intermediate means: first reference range 8.89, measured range 8.04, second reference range 8.44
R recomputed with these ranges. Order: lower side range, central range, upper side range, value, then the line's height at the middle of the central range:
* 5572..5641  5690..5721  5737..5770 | 2.2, 8.04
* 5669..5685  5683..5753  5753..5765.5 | 1.9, 8.08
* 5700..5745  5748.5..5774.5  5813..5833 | -2.2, 8.01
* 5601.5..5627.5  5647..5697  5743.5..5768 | 1.3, 7.47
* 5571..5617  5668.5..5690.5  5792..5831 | -0.8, 7.01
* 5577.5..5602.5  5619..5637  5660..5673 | -0.5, 6.56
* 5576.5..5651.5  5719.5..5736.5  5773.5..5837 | -1.2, 7.47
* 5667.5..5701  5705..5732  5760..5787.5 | 0.3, 7.63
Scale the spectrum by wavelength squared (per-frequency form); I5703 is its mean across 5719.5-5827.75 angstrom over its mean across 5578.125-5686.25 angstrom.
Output 1.27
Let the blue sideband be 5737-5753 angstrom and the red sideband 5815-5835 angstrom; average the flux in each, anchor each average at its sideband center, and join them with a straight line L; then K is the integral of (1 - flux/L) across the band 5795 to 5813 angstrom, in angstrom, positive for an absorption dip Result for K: 1.7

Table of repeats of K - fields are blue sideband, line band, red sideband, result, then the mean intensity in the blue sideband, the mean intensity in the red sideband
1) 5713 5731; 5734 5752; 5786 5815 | -2.0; 7.8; 8.01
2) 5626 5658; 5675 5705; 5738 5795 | 0.7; 7.12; 8.52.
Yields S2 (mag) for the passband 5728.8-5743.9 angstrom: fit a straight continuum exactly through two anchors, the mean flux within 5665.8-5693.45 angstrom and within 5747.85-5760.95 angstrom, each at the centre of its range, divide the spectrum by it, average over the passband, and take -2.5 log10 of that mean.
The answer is 0.07 mag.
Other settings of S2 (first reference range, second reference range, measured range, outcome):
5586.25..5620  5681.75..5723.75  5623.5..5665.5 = -0.03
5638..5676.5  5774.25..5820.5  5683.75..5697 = -0.05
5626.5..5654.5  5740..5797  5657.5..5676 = 0.07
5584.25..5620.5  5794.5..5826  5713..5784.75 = -0.12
